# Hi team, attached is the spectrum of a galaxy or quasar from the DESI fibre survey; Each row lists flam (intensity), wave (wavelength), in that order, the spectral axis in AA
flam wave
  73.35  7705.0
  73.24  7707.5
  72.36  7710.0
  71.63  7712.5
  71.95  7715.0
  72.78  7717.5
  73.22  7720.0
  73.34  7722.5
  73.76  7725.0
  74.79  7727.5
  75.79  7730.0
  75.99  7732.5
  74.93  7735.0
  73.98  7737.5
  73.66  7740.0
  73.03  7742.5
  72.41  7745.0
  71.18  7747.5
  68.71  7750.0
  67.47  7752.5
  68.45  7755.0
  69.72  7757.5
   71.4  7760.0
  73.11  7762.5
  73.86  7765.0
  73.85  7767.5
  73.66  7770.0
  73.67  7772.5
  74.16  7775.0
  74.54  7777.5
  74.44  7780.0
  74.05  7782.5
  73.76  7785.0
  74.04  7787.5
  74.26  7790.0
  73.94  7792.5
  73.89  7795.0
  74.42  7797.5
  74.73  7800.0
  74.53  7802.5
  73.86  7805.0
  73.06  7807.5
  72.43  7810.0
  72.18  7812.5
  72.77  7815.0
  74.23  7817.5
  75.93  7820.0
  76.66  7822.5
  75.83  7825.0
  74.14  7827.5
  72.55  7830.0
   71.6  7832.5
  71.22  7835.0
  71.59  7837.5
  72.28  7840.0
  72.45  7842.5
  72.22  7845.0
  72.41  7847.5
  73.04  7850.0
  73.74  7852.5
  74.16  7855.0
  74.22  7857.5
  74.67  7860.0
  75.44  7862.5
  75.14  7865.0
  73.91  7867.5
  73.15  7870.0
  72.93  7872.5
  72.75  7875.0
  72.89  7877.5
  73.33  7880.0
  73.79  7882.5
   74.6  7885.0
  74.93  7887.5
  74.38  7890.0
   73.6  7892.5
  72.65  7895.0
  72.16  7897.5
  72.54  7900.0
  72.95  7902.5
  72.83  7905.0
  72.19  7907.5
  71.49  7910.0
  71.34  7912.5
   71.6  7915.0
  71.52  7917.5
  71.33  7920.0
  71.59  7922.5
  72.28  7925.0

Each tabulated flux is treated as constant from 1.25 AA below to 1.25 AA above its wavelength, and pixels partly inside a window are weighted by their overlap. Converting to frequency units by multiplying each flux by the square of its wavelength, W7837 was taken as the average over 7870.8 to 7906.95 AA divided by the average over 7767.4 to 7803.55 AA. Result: 1.01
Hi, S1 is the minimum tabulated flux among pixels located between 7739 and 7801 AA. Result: 67.47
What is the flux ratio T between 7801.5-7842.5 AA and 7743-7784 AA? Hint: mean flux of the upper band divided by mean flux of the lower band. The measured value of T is 1.0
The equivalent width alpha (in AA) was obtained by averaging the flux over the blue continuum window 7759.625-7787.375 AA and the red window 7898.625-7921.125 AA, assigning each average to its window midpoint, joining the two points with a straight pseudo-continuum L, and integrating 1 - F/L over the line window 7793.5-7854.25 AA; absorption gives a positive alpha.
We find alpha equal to -0.3 AA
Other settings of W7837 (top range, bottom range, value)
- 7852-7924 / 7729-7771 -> 1.05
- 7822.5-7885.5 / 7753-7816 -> 1.02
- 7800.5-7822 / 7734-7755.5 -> 1.05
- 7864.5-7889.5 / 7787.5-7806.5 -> 1.01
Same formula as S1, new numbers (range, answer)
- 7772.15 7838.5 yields 71.22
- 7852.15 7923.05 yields 71.33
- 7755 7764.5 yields 68.45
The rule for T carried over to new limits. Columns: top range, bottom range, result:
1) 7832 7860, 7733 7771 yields 1.01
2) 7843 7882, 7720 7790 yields 1.01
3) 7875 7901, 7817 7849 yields 1.00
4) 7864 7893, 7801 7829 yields 1.00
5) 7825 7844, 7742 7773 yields 1.01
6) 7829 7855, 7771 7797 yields 0.98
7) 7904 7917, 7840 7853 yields 0.99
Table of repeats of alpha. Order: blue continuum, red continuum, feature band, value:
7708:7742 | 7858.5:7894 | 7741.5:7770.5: 0.9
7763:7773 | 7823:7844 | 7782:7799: -0.1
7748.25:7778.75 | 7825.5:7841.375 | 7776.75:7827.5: -1.4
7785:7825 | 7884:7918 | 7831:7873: 0.2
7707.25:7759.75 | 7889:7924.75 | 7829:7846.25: 0.1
